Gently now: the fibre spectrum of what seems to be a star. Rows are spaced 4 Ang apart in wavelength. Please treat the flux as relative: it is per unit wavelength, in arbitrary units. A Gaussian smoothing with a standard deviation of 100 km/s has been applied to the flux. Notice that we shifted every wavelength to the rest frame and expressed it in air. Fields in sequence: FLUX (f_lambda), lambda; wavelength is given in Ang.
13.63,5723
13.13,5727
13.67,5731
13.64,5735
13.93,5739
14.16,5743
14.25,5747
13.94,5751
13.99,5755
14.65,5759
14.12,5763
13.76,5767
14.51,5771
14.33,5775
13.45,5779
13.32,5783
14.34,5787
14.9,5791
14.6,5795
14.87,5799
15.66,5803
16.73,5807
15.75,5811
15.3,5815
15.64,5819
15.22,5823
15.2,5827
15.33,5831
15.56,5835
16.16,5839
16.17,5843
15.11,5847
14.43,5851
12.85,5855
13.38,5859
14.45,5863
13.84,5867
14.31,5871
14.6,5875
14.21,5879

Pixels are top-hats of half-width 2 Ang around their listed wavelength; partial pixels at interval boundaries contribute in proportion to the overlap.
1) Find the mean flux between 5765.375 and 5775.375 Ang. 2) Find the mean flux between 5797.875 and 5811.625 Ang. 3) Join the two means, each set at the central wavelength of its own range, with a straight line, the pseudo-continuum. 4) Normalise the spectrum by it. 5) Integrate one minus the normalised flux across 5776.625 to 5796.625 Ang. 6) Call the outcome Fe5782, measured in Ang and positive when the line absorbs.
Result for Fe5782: 1.1 Ang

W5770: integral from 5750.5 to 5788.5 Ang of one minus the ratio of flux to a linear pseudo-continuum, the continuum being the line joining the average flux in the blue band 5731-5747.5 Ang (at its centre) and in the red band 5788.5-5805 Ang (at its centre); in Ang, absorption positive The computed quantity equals 1.2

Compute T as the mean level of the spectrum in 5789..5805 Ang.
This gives 15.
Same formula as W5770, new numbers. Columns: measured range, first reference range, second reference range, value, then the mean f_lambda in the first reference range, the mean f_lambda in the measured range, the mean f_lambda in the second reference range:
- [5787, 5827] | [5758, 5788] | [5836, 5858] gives -2.5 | 14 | 15.3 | 14.9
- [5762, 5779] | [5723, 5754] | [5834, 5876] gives -0.1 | 13.8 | 14.1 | 14.6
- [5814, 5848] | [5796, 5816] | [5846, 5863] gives -1.8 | 15.6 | 15.5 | 13.9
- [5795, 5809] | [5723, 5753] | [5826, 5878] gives -1.3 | 13.8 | 15.6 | 14.7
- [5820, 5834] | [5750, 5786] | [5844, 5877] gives -1.2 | 14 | 15.3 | 14.2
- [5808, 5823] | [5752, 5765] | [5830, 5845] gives -0.2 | 14.2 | 15.6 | 15.8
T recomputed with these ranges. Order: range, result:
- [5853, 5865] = 13.6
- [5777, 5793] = 14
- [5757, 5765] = 14.4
